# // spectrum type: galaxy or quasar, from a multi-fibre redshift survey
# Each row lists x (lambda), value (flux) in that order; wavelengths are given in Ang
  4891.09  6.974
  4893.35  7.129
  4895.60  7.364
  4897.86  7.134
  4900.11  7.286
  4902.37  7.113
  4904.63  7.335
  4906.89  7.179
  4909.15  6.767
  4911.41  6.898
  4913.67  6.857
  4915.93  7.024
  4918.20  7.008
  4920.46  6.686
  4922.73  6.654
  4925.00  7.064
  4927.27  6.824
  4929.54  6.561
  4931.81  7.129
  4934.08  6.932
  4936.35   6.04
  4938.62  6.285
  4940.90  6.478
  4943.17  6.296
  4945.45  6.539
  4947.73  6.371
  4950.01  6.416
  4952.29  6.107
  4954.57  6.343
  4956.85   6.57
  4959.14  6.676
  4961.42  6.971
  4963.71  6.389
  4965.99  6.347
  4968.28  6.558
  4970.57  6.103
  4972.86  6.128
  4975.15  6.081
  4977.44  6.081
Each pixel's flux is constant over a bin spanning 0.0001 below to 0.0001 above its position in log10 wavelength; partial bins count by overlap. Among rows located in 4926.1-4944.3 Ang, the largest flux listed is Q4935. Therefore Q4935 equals 7.129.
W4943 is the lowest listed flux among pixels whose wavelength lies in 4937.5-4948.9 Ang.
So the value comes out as 6.285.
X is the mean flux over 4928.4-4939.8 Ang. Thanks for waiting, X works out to 6.59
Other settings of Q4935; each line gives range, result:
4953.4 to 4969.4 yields 6.971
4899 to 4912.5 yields 7.335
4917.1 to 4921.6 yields 7.008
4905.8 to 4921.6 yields 7.179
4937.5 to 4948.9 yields 6.539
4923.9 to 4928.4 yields 7.064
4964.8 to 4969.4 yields 6.558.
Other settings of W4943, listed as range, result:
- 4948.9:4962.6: 6.107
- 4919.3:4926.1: 6.654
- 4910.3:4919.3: 6.857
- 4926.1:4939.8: 6.04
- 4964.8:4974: 6.103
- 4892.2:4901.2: 7.129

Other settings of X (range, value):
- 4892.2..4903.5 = 7.2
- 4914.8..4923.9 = 6.84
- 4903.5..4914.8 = 7.01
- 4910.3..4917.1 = 6.93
